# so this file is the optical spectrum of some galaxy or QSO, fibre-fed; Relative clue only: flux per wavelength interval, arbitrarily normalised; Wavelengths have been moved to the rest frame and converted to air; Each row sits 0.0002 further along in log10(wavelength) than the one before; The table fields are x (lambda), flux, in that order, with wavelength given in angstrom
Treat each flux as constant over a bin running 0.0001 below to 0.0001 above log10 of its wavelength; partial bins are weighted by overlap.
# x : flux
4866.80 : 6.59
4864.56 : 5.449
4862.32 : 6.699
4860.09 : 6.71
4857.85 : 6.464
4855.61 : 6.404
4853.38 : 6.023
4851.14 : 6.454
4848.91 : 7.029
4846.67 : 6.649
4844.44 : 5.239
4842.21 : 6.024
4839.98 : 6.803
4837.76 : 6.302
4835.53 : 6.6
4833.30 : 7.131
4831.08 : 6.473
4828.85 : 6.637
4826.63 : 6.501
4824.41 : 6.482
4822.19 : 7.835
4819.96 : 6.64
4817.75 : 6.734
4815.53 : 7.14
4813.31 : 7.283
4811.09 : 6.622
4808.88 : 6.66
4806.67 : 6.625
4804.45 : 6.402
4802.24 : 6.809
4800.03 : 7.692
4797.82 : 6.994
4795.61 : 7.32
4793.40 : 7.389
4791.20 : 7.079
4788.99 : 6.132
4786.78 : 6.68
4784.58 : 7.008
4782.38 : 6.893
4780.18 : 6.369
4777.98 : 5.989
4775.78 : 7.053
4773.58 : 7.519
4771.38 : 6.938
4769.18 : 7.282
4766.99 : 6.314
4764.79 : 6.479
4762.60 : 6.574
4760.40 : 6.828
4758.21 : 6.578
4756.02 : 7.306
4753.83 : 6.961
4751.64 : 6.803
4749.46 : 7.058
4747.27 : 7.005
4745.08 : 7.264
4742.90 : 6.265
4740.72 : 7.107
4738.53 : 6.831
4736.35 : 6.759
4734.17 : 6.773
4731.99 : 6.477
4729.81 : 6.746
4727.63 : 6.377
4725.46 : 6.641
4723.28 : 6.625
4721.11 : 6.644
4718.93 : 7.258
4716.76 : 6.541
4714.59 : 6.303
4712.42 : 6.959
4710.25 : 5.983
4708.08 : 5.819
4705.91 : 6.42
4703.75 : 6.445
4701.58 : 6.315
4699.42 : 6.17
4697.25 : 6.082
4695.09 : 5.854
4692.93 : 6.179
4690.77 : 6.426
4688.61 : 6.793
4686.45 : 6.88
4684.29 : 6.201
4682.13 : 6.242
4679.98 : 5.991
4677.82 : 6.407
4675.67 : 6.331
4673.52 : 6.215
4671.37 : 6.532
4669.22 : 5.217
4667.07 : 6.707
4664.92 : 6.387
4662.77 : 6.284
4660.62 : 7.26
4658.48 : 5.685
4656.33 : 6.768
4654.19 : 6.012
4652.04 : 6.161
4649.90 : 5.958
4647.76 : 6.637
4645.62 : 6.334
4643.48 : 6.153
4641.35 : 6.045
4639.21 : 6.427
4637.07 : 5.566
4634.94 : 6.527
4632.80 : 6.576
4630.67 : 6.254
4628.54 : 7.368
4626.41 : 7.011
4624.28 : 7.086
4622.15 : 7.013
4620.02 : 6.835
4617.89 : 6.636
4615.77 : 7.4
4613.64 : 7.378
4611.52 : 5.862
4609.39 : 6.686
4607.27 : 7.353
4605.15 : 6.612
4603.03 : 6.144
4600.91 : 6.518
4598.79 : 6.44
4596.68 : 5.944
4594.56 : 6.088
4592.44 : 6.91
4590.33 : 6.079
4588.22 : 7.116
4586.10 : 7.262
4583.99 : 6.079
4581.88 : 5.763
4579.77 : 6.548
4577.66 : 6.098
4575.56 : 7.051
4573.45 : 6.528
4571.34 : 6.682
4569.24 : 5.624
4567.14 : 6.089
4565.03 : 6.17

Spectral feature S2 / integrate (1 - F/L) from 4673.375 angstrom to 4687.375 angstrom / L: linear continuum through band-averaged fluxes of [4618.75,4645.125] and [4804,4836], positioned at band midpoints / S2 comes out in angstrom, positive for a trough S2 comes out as 0.6 angstrom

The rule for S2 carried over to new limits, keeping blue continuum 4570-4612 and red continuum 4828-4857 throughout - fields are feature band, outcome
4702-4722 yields 0.0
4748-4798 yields -3.0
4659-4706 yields 1.1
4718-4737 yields -0.7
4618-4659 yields 0.2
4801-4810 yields -0.3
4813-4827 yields -1.1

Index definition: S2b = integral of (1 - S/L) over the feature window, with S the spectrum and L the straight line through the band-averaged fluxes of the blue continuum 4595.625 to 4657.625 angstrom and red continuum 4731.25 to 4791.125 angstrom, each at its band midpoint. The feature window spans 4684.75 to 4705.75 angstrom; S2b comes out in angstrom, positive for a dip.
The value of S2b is 1.01 angstrom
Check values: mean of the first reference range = 6.54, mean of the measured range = 6.35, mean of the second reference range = 6.79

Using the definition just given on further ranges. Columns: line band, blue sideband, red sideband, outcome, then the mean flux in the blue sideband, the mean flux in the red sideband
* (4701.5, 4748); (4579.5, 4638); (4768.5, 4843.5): 0.78 angstrom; 6.61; 6.82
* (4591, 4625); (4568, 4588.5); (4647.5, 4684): -1.51 angstrom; 6.45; 6.27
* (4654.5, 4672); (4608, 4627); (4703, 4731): 0.99 angstrom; 6.88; 6.52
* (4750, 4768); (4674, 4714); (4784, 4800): 0.04 angstrom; 6.3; 6.99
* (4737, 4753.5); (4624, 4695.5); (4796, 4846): -0.89 angstrom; 6.36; 6.72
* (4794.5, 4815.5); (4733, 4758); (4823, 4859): -0.99 angstrom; 6.91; 6.46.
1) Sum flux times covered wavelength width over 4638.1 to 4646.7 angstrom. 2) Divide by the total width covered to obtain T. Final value 6.24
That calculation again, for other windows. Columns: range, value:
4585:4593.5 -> 6.84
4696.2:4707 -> 6.29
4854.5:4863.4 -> 6.57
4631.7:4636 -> 6.54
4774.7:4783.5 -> 6.58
